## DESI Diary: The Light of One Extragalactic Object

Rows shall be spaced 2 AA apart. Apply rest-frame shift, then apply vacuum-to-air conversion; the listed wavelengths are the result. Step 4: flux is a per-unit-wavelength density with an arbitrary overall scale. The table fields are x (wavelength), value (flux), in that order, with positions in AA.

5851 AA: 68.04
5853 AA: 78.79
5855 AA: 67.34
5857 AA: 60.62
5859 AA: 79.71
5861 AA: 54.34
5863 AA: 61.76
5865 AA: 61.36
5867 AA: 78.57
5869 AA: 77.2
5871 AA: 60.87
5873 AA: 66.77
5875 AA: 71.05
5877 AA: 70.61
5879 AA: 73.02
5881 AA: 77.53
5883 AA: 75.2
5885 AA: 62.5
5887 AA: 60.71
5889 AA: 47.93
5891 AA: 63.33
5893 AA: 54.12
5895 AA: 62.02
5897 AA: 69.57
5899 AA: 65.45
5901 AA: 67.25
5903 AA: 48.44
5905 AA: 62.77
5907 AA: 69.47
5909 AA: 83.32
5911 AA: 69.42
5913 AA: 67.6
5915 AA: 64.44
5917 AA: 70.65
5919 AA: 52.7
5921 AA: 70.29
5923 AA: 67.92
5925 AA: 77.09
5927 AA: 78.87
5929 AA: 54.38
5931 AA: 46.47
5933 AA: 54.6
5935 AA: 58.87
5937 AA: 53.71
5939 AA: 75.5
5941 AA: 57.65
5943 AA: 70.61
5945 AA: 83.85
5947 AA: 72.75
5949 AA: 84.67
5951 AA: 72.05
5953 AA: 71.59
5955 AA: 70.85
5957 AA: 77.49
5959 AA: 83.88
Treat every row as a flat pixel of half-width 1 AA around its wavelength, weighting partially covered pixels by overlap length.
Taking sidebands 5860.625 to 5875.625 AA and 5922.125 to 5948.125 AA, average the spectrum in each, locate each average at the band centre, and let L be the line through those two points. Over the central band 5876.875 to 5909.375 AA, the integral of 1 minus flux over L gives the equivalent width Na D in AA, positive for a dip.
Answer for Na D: 0.7 AA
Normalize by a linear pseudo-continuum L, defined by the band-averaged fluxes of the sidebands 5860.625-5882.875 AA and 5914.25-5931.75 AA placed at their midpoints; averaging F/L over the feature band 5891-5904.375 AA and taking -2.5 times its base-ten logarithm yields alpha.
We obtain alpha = 0.10 mag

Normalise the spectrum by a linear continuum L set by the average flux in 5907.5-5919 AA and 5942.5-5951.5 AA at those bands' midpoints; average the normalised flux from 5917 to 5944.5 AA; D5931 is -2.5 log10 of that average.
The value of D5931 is 0.16 mag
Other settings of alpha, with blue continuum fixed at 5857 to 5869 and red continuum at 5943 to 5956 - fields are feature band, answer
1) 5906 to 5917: 0.017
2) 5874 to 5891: 0.034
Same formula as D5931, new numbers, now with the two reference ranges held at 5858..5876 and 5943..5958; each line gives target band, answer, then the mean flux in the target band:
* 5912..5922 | 0.12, 65.1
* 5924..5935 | 0.19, 62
